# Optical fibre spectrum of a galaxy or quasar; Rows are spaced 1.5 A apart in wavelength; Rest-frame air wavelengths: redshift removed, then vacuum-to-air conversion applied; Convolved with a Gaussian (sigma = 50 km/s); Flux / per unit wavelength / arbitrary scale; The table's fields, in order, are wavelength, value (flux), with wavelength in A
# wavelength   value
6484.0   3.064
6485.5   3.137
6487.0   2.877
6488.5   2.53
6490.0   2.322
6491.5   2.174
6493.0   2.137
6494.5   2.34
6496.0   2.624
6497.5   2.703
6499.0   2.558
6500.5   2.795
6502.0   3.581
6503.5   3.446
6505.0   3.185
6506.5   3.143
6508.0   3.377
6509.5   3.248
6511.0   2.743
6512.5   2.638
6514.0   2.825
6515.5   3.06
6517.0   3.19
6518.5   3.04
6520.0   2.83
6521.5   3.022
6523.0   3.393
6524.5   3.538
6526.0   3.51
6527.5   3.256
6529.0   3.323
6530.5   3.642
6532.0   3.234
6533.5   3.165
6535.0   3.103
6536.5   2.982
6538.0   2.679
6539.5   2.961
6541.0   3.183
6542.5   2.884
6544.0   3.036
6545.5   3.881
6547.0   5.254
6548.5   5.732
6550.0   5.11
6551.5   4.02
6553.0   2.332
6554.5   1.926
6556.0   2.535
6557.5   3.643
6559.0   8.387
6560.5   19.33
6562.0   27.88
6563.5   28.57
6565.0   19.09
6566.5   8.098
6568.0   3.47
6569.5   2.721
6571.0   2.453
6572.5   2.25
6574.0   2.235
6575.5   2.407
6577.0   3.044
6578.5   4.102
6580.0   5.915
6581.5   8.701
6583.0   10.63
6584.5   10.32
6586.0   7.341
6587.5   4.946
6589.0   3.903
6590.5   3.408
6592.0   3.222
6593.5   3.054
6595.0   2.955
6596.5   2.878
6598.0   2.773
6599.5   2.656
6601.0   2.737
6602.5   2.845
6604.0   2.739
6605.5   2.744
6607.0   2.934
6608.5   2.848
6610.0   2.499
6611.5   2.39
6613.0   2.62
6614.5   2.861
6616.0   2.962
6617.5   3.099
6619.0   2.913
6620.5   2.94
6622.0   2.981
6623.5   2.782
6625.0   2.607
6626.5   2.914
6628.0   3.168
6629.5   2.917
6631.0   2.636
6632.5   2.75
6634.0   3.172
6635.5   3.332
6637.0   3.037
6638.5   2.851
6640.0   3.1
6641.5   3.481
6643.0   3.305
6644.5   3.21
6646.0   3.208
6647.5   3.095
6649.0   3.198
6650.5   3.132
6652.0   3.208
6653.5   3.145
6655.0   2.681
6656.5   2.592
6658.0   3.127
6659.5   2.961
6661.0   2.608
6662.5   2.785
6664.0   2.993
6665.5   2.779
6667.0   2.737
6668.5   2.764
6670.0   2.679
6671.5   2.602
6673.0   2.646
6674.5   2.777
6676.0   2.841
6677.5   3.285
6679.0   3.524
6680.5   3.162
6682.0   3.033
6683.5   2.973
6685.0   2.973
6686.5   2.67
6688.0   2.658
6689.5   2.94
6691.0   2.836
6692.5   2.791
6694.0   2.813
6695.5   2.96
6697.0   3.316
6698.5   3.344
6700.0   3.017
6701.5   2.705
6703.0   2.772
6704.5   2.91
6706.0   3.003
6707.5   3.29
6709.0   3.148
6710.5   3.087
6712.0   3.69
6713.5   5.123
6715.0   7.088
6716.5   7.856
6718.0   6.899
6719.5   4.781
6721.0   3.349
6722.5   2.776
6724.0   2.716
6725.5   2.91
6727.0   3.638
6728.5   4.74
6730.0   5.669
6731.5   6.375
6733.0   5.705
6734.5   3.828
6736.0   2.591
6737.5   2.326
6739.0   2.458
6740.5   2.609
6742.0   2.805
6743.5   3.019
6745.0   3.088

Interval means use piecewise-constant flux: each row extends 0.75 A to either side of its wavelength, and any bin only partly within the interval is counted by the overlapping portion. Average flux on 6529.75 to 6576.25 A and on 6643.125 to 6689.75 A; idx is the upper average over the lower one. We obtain 0.47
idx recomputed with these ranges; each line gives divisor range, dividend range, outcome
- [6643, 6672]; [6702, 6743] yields 1.36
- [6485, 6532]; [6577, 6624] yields 1.32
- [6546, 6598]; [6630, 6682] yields 0.44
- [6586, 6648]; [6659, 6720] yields 1.10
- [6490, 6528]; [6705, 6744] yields 1.37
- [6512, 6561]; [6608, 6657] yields 0.76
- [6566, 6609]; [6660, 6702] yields 0.70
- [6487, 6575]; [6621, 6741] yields 0.71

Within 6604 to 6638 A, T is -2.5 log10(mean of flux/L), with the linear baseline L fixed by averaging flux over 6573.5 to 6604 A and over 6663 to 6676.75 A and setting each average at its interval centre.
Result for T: 0.30 mag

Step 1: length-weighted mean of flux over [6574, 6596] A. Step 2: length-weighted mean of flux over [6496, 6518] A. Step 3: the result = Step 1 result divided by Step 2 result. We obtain 1.70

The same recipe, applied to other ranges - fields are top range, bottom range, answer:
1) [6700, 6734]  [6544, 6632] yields 0.83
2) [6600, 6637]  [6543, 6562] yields 0.45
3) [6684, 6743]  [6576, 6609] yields 0.83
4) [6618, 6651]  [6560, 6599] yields 0.41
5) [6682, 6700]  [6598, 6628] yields 1.05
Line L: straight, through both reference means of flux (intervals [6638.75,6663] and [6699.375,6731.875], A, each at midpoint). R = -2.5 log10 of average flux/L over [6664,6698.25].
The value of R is 0.22 mag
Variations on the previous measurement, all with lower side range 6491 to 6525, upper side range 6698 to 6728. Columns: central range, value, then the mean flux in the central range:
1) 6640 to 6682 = 0.22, 2.99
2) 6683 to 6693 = 0.32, 2.83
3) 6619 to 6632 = 0.22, 2.87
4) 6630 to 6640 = 0.19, 2.97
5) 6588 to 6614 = 0.16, 2.91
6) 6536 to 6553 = -0.20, 3.74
